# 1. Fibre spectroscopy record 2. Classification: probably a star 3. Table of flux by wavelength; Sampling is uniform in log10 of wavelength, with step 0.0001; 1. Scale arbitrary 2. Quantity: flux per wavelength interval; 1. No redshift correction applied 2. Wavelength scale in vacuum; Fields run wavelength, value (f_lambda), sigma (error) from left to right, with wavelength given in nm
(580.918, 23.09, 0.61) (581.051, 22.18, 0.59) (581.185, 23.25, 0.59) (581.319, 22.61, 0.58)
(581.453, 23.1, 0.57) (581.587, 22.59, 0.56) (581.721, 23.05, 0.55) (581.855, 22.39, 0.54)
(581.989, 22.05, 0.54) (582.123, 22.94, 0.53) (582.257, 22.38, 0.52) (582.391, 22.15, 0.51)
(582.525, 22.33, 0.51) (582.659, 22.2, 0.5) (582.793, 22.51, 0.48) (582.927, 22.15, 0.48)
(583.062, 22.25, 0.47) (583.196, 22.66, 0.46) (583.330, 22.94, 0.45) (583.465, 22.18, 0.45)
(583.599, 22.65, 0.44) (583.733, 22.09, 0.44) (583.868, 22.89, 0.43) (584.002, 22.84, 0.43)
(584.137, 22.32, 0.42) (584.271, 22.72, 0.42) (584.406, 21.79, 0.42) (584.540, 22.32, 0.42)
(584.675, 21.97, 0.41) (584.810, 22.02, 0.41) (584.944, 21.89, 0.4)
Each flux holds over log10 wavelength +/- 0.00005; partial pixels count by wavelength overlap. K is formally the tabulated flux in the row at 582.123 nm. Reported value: 22.94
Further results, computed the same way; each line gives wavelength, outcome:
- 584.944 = 21.89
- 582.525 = 22.33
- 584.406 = 21.79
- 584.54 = 22.32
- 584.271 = 22.72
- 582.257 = 22.38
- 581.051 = 22.18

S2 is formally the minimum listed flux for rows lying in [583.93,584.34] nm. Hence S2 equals 22.32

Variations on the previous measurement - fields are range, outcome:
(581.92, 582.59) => 22.05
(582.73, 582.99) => 22.15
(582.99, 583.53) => 22.18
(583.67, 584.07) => 22.09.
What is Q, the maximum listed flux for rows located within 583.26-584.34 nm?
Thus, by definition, 22.94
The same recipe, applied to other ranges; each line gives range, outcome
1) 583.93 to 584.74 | 22.84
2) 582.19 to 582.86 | 22.51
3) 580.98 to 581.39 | 23.25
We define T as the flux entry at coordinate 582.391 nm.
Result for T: 22.15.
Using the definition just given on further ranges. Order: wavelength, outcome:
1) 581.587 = 22.59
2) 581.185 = 23.25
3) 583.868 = 22.89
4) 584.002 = 22.84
